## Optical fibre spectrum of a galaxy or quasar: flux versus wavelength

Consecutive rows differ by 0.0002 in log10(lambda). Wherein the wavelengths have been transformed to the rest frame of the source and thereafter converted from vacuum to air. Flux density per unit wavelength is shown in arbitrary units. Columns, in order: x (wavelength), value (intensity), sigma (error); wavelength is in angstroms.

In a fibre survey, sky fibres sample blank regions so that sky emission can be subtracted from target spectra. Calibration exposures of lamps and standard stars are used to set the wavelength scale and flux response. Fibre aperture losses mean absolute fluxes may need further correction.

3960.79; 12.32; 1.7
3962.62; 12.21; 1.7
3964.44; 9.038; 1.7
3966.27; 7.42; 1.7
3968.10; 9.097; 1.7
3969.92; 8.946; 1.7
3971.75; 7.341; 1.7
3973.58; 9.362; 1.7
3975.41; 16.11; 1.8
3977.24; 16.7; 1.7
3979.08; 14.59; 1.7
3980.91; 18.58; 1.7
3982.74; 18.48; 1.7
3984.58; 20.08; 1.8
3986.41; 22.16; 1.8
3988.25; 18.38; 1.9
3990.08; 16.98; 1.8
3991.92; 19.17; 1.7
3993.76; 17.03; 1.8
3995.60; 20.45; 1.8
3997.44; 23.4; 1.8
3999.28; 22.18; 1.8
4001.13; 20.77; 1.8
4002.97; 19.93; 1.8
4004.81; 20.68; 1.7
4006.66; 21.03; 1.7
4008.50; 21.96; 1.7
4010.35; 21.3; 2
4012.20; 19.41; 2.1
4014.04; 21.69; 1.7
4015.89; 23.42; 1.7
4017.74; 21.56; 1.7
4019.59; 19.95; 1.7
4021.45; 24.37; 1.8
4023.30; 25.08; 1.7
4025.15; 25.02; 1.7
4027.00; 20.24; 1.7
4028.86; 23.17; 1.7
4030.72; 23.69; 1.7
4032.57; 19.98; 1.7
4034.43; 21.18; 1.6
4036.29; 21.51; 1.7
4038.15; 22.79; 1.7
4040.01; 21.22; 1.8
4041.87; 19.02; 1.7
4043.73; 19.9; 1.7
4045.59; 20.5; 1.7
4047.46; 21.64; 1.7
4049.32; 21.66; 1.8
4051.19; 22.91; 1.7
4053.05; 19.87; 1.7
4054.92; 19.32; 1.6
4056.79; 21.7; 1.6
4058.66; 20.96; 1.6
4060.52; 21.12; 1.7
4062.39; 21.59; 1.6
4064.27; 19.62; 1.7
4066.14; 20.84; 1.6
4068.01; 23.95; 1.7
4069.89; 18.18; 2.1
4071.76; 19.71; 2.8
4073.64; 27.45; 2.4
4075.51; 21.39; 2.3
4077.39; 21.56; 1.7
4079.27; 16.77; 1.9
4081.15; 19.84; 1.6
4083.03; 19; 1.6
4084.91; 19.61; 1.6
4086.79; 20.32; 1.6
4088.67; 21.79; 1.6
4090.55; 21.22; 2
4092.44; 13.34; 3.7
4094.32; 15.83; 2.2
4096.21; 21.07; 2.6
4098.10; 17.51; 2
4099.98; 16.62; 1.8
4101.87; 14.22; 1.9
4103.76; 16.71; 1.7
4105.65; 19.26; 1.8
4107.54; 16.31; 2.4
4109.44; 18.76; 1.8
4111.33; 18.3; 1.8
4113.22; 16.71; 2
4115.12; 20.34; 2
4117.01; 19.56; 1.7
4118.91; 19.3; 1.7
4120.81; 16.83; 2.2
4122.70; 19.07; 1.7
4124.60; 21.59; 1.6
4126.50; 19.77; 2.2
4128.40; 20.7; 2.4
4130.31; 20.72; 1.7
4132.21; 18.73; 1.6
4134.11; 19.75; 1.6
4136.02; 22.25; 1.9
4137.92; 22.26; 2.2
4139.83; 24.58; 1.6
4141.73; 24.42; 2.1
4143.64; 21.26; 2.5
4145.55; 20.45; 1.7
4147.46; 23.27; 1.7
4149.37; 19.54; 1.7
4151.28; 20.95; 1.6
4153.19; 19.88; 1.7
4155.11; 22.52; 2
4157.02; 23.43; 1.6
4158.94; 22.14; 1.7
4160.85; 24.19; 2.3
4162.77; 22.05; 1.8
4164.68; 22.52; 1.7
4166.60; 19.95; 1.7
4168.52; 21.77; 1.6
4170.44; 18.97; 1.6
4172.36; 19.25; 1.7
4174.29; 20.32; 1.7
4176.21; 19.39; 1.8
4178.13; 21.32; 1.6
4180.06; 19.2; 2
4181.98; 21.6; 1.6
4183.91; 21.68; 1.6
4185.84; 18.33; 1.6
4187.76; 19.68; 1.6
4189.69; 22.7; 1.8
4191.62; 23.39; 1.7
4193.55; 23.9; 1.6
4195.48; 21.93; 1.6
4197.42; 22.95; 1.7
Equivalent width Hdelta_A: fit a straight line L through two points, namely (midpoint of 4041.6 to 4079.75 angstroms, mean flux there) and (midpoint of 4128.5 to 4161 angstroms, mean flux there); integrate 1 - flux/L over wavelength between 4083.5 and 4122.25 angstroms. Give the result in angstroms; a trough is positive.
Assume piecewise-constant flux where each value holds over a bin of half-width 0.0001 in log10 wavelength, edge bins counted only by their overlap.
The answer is 5.7 angstroms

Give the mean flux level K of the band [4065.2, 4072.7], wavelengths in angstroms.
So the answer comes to 20.7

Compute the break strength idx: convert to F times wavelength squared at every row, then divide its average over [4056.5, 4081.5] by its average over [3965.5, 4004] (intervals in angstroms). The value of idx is 1.32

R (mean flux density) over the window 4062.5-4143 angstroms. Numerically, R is 19.7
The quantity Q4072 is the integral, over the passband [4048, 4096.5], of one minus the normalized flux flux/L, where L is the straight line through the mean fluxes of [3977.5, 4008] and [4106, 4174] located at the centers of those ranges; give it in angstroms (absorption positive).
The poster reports -0.6 angstroms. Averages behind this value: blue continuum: 19.6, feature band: 20.4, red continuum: 20.6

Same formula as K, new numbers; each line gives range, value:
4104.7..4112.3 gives 18.2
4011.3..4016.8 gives 21.5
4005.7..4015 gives 21.1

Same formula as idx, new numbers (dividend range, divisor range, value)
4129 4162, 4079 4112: 1.23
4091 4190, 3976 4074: 1.02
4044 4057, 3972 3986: 1.35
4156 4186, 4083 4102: 1.19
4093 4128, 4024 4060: 0.88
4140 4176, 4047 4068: 1.07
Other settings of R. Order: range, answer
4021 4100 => 20.8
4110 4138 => 19.6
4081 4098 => 19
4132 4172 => 21.7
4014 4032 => 22.8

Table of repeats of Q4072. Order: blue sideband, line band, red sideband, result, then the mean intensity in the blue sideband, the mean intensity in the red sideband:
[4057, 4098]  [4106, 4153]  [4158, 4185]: 1.0 angstroms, 20.2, 21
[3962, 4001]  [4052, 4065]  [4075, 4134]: -2.2 angstroms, 15.7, 18.8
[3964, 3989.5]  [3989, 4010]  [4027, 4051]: -4.4 angstroms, 14.2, 21.4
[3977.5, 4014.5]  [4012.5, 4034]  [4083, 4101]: -3.3 angstroms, 19.8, 18.6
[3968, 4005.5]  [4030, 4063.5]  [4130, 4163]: -3.7 angstroms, 17.3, 21.8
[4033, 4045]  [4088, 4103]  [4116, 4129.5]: 1.8 angstroms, 20.9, 19.6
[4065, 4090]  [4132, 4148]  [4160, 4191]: -0.9 angstroms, 20.8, 20.8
